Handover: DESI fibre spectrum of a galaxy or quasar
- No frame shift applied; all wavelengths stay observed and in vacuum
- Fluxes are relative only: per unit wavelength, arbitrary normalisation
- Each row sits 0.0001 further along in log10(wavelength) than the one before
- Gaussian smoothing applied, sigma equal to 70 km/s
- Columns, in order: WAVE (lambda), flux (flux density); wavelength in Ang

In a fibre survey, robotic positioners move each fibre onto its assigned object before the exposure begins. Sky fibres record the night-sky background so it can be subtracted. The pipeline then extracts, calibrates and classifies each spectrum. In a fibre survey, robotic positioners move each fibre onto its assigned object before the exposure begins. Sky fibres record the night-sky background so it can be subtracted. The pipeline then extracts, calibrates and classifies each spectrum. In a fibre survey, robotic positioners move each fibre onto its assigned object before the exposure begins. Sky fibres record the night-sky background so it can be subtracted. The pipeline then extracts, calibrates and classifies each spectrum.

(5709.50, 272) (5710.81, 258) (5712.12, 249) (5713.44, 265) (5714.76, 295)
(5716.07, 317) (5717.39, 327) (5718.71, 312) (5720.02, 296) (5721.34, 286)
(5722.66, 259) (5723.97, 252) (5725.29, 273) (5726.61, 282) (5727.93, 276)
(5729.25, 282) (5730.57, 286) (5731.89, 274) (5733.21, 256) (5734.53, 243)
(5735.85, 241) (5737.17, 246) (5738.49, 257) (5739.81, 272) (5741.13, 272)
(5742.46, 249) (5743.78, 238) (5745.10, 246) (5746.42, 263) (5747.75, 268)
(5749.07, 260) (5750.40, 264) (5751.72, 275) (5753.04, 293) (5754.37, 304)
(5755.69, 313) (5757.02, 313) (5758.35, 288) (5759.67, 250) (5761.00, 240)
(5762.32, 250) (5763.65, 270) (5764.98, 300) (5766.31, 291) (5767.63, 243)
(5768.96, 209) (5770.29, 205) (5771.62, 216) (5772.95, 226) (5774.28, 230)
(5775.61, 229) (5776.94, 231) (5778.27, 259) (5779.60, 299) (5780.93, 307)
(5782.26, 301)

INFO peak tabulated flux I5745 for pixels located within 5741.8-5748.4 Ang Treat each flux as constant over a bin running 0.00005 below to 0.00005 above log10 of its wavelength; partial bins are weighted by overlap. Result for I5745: 268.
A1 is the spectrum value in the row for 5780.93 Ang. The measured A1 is 307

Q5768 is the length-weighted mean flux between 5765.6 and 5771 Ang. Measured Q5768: 237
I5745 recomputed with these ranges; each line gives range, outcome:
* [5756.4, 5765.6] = 313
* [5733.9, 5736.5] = 243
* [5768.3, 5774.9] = 230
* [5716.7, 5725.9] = 327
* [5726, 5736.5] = 286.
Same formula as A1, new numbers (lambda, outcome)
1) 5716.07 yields 317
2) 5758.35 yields 288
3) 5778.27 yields 259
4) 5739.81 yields 272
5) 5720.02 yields 296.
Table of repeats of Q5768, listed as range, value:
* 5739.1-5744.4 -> 258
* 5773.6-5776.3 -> 229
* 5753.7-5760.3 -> 294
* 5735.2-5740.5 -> 254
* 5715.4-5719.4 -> 319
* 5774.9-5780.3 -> 255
